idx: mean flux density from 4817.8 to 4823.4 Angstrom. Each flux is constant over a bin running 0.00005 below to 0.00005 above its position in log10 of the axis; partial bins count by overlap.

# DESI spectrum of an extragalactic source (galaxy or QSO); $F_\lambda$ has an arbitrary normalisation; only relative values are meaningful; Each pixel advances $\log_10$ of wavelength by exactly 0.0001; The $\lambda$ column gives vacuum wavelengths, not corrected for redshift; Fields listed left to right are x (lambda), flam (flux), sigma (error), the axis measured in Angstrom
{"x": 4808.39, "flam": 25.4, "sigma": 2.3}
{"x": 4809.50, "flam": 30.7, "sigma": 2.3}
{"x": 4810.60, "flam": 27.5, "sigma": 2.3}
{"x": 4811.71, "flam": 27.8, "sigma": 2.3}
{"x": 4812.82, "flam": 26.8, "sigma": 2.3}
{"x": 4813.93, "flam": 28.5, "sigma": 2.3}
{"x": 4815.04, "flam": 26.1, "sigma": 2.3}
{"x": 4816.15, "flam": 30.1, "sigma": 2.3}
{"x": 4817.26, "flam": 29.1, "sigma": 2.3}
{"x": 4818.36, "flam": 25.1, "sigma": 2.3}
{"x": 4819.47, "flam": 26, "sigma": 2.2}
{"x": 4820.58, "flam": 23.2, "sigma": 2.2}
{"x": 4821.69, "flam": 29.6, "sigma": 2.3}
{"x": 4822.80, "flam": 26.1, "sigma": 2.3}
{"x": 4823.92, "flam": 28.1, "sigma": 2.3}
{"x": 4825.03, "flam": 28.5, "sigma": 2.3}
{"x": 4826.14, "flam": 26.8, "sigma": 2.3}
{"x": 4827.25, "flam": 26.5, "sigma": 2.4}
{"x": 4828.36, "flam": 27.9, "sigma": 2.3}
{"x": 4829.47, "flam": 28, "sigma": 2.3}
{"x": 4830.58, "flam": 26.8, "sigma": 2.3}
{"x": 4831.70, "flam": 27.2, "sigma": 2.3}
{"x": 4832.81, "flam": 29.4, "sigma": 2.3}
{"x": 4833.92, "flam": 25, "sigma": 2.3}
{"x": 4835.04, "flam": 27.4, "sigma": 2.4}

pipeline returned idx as 26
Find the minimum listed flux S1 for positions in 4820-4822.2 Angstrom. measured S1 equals 23.2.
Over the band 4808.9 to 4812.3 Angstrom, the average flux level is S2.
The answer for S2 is 28.6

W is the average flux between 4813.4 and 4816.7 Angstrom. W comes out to 28.2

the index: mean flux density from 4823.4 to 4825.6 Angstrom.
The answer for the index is 28.3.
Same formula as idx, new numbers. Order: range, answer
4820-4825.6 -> 27.1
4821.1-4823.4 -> 27.7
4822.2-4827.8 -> 27.2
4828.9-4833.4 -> 27.8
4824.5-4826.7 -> 27.7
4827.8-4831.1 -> 27.6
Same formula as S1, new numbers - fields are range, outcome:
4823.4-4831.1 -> 26.5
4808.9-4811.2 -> 27.5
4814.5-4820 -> 25.1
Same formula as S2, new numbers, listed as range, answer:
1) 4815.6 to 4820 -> 27.6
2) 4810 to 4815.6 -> 27.4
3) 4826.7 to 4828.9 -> 27.2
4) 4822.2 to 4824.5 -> 27.1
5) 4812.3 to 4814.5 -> 27.6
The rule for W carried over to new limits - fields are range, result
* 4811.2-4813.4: 27.3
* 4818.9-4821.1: 24.6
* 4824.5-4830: 27.6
